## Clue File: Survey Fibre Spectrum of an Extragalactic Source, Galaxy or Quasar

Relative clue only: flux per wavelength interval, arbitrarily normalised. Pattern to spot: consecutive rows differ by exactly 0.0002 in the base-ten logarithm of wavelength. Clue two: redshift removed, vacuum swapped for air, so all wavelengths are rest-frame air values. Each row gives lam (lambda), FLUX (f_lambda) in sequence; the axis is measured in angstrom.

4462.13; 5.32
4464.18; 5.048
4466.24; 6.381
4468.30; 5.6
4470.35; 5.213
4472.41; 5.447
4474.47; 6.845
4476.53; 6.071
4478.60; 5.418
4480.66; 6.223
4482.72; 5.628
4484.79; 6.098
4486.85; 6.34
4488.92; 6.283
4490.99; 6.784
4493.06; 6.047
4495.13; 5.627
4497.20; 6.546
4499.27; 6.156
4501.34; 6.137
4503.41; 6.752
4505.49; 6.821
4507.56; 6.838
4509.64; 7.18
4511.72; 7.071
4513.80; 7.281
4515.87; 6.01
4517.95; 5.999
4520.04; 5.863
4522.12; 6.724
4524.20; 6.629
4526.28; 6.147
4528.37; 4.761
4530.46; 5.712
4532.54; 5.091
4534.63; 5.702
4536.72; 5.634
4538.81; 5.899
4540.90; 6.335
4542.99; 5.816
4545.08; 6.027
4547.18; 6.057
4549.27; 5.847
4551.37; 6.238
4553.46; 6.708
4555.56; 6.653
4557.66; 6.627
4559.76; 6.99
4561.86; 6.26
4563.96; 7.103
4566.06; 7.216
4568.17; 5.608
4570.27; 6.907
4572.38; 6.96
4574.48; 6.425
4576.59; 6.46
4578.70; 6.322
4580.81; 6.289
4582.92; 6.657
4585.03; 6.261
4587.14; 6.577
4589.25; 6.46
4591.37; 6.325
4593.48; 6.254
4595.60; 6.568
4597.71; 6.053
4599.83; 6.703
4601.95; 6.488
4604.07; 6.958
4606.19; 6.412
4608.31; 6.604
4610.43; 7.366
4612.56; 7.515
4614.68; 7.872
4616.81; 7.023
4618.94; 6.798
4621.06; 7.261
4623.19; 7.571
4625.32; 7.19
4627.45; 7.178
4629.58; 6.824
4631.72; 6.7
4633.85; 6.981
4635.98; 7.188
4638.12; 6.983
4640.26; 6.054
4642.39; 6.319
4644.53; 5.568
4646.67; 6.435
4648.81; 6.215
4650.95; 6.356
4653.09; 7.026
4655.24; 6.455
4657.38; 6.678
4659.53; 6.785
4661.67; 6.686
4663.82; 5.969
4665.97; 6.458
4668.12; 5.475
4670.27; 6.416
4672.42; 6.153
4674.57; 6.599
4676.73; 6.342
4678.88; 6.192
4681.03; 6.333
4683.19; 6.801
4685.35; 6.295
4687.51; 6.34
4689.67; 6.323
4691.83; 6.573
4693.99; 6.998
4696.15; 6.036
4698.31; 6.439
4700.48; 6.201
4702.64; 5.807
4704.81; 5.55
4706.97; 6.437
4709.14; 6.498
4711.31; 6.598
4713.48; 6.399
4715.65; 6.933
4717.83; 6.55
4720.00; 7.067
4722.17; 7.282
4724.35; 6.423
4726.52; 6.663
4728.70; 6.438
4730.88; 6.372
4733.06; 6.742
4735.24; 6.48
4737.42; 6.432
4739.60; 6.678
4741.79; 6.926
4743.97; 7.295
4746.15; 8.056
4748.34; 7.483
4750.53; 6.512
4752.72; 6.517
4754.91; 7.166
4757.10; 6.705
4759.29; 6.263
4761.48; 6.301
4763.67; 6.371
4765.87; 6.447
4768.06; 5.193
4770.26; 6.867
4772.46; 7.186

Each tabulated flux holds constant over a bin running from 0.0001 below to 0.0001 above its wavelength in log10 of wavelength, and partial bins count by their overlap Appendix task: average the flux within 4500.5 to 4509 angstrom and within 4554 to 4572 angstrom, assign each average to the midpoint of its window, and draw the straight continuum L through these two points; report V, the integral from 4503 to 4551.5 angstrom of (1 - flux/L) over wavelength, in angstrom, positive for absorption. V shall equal 3.6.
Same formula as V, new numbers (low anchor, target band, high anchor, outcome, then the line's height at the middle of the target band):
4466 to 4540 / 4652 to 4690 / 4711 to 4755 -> 1.2 angstrom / 6.62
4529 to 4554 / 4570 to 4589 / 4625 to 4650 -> -1.1 angstrom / 6.18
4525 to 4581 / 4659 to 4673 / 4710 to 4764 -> 0.6 angstrom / 6.54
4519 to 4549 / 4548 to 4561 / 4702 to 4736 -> -1.2 angstrom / 5.96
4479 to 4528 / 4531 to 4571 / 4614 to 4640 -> 2.5 angstrom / 6.64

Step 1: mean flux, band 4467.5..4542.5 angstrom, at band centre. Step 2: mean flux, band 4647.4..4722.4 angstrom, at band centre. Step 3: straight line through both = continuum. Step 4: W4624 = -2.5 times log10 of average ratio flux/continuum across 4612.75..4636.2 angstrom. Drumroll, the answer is -0.13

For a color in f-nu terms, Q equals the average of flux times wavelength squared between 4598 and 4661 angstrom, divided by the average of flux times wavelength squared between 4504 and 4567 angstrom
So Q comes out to 1.1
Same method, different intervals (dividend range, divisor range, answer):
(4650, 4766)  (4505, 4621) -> 1.08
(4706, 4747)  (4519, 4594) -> 1.16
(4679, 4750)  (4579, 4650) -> 1.03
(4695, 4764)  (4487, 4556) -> 1.16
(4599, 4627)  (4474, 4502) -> 1.22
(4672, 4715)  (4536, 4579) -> 1.05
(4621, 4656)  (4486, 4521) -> 1.10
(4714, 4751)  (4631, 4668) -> 1.09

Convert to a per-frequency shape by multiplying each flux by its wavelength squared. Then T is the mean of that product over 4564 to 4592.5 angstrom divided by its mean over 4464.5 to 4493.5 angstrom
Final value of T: 1.13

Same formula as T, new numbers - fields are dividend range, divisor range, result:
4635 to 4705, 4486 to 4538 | 1.09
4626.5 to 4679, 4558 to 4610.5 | 1.02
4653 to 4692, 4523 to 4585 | 1.08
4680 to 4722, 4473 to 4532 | 1.12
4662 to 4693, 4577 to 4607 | 1.02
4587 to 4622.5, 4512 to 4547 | 1.17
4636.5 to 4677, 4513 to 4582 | 1.07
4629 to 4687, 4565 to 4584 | 1.02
